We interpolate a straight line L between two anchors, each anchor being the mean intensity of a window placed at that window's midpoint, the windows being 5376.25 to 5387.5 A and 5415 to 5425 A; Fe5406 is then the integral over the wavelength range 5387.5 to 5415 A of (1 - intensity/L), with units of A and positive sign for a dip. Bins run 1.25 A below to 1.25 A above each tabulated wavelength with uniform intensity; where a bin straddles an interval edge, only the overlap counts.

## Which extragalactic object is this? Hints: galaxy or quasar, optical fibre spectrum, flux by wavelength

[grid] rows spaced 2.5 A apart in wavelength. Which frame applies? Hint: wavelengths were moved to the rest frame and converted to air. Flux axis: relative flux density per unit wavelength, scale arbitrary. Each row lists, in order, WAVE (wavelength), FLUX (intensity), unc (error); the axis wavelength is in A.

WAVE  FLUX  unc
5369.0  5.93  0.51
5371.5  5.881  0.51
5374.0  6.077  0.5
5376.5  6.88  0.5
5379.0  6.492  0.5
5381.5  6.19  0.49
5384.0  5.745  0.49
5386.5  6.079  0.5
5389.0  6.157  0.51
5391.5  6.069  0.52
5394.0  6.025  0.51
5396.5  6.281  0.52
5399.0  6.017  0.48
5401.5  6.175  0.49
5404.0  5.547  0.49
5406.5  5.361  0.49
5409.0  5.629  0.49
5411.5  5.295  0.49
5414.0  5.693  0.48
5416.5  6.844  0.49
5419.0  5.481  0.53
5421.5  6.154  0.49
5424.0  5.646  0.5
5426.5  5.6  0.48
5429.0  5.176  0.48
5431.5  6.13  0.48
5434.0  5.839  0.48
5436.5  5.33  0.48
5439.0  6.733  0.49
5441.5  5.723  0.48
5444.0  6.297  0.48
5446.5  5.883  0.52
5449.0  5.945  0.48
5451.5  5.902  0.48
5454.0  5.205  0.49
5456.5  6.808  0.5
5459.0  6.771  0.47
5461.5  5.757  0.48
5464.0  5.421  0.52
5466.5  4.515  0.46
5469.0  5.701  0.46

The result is 1.28 A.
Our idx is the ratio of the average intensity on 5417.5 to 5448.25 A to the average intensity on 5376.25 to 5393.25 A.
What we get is 0.94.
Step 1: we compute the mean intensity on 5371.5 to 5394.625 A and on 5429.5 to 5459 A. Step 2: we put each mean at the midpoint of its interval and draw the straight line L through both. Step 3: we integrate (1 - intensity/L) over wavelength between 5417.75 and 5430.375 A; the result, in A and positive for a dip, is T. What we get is 0.9 A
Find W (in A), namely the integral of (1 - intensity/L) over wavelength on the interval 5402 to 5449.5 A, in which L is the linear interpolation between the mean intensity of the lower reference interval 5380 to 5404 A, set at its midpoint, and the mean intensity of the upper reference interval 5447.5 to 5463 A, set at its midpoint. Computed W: 1.9 A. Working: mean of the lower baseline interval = 6.06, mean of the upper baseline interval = 6.05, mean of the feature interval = 5.81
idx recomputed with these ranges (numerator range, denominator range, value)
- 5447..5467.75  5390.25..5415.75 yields 0.99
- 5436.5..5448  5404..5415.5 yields 1.10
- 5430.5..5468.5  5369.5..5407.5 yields 0.97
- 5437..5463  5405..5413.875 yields 1.11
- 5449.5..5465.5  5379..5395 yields 0.98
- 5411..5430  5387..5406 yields 0.96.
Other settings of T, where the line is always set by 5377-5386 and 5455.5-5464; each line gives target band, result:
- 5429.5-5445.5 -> 0.7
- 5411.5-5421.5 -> 0.5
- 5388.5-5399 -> 0.2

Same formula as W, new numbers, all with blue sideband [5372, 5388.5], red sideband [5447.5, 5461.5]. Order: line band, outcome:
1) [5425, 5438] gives 1.0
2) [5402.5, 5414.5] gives 1.3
